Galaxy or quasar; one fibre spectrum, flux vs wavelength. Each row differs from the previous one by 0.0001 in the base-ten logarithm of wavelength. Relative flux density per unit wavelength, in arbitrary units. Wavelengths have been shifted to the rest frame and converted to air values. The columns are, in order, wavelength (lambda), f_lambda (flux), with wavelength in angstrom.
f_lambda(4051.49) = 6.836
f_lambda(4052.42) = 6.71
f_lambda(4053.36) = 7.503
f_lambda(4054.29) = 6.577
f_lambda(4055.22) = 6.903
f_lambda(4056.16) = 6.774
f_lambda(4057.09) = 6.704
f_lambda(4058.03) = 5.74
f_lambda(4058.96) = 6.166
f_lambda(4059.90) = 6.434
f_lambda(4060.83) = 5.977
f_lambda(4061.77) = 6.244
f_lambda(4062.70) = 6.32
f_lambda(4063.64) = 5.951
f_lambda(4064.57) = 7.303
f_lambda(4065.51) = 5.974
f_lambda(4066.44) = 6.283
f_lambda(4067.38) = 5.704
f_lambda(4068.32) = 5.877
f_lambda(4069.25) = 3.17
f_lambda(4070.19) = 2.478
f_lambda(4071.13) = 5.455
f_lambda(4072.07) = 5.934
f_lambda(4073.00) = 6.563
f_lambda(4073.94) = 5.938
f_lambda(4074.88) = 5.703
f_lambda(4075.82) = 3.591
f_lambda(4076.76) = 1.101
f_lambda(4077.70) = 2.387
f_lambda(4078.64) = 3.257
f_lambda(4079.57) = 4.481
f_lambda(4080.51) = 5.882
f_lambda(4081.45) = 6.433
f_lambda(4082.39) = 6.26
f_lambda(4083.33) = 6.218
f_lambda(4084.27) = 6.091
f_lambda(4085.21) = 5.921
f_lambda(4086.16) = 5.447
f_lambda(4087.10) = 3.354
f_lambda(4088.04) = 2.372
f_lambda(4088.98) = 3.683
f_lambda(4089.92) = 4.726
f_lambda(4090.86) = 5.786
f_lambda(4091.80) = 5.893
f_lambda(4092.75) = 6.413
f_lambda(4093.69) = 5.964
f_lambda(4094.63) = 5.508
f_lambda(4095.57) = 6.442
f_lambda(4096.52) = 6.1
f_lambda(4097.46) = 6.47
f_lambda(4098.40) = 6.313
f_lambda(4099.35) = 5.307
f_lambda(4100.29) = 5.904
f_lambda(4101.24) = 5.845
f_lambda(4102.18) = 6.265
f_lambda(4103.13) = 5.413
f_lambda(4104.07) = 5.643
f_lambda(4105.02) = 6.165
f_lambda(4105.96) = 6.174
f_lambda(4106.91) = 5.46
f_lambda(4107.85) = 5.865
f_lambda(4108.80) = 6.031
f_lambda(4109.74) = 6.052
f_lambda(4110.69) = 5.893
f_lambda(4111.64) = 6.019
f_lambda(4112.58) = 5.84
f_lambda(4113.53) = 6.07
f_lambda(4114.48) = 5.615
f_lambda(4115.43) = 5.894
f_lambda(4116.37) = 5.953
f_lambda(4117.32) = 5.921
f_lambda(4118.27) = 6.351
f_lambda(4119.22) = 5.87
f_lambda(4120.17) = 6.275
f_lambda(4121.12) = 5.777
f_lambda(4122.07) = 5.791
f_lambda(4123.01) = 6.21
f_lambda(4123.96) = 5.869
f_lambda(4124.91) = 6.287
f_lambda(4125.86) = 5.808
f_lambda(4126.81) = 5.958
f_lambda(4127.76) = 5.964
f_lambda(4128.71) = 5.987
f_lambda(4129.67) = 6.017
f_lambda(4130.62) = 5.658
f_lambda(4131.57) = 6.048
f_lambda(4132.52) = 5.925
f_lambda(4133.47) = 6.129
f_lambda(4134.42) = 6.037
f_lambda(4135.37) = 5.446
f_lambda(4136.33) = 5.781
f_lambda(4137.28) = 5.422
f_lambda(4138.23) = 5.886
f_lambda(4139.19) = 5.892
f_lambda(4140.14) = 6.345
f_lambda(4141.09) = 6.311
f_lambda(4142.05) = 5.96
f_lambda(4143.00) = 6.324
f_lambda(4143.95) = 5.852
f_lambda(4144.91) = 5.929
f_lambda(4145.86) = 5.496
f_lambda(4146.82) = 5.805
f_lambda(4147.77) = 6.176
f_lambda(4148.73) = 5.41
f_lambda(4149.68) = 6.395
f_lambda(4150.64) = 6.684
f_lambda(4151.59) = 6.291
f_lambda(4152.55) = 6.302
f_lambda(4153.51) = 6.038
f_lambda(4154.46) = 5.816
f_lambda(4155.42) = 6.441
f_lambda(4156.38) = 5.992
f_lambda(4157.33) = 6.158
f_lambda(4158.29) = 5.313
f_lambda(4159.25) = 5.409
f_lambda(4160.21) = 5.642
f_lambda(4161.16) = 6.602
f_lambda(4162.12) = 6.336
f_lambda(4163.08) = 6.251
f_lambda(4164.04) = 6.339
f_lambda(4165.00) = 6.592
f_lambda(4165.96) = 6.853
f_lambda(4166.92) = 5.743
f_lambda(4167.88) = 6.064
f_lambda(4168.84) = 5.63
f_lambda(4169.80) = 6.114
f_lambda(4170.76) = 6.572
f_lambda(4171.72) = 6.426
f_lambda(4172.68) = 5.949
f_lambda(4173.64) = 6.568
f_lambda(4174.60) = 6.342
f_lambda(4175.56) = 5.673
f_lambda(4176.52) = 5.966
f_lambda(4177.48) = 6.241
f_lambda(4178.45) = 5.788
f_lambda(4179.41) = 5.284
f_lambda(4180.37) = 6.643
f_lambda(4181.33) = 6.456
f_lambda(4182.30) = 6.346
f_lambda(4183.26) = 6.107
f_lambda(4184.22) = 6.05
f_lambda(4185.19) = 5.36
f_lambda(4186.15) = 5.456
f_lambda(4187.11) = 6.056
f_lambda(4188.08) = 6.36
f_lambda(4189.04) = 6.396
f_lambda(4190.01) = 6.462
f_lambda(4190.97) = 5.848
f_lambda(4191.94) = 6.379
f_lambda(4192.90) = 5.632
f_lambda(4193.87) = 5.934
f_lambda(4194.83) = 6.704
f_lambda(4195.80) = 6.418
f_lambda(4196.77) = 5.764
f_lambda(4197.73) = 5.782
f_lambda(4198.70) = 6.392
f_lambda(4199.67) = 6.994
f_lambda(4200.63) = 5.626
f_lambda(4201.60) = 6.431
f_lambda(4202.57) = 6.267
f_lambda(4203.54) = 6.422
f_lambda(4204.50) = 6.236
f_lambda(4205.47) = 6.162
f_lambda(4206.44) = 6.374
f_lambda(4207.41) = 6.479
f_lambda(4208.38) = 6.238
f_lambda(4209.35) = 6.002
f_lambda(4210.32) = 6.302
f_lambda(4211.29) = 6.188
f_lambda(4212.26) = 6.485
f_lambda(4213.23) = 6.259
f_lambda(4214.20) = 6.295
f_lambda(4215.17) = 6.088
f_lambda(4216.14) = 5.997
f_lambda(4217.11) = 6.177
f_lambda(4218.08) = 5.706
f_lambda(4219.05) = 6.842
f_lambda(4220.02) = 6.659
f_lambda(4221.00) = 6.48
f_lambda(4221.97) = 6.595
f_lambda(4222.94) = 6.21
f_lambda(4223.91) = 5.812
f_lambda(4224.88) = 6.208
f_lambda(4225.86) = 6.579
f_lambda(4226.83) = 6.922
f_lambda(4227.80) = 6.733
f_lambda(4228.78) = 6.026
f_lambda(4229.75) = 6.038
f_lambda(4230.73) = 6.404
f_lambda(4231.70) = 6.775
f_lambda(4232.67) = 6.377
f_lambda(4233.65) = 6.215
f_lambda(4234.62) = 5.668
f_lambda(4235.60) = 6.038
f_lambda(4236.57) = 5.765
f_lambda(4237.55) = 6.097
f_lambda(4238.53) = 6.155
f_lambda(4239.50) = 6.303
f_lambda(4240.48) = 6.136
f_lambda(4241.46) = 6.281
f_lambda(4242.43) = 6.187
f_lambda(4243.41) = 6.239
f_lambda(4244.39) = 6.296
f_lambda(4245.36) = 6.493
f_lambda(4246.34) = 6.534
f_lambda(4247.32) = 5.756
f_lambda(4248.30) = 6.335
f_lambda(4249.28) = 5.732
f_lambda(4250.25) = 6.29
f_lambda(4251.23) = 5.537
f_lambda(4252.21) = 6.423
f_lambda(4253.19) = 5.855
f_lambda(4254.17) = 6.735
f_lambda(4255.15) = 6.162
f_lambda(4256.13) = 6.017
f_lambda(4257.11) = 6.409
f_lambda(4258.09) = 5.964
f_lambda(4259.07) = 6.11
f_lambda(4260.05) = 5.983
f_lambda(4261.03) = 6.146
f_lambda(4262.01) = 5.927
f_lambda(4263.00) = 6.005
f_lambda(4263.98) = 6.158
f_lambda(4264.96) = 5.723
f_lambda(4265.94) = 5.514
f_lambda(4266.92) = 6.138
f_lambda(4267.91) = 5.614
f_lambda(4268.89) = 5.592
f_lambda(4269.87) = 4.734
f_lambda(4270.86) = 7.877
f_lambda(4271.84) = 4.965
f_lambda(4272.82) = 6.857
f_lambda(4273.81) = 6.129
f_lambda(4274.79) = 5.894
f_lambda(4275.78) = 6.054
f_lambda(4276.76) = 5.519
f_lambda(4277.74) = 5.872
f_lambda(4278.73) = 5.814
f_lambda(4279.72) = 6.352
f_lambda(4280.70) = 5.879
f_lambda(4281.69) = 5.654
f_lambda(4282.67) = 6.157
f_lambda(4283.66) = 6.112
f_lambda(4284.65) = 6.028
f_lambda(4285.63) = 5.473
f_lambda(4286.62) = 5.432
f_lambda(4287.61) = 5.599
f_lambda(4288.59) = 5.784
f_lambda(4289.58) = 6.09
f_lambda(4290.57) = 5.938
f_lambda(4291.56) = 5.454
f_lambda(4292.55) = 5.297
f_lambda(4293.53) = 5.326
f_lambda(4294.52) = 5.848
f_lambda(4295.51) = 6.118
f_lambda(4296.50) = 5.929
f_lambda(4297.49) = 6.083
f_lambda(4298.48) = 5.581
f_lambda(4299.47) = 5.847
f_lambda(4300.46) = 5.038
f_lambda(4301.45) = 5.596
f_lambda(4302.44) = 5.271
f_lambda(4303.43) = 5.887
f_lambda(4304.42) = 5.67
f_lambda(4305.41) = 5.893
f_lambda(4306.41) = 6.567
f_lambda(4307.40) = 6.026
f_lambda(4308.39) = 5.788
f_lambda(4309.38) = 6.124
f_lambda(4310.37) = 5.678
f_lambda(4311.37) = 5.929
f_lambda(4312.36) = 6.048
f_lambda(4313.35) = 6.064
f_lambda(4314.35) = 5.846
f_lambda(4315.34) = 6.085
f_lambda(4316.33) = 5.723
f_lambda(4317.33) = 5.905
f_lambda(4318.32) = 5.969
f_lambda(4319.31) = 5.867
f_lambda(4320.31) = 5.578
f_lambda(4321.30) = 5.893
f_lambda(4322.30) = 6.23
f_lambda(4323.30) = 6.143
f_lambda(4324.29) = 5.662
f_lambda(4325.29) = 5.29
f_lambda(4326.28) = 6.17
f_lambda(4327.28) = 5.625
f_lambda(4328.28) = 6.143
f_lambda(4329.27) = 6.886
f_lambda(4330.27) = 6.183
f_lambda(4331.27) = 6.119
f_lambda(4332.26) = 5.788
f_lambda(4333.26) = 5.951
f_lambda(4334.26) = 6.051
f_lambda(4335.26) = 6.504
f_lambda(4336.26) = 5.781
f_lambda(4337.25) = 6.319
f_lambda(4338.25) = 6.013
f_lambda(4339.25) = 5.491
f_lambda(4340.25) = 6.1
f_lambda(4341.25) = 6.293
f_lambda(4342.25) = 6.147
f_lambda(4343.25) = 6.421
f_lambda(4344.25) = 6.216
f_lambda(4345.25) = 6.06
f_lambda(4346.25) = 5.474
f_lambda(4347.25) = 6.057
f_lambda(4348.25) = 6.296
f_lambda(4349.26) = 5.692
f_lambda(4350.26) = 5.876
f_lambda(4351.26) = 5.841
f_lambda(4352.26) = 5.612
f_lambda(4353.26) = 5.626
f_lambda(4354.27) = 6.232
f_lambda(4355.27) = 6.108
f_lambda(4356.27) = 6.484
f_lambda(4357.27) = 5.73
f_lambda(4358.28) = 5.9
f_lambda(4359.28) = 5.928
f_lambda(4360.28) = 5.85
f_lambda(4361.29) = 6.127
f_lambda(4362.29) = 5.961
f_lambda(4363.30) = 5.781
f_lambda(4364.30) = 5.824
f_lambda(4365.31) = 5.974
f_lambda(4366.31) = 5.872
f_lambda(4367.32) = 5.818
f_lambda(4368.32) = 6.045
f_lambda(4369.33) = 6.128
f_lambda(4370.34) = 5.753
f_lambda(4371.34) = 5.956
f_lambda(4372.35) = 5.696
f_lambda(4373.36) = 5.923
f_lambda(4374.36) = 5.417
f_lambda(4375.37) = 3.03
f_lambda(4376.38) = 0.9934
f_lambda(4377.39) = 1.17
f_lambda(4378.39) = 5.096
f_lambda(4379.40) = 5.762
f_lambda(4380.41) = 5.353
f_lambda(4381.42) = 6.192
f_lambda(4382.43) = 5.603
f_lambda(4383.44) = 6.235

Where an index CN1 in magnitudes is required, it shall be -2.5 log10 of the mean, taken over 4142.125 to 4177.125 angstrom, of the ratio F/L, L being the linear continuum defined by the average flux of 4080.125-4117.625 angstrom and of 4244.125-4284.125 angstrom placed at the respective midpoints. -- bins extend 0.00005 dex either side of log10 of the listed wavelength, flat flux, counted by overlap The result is -0.05 mag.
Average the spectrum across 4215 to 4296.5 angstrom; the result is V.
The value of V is 6.06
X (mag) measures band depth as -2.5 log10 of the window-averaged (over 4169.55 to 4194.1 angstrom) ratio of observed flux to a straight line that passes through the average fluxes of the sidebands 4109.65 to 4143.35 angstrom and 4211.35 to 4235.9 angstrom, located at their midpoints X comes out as 0.01 mag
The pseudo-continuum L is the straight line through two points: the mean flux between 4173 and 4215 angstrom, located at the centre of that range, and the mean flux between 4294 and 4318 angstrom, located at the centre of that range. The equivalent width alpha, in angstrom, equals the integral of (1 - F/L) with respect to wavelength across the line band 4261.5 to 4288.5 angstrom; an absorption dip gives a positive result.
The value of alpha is 0.2 angstrom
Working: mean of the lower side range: 6.17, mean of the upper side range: 5.86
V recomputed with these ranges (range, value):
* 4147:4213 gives 6.15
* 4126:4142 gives 5.92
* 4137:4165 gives 6.04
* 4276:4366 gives 5.91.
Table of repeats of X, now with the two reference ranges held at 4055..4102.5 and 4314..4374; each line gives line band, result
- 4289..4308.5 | 0.02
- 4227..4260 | -0.08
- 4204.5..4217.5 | -0.09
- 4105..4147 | -0.07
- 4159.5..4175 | -0.11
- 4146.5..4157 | -0.10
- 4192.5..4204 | -0.09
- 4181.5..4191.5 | -0.07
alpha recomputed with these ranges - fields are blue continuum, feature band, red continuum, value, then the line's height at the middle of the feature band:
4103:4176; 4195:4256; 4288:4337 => -3.0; 5.95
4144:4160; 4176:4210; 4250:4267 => -0.8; 6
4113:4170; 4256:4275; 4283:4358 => -0.2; 5.94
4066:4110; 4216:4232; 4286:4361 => -2.0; 5.65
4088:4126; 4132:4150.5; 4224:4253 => 0.0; 5.93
